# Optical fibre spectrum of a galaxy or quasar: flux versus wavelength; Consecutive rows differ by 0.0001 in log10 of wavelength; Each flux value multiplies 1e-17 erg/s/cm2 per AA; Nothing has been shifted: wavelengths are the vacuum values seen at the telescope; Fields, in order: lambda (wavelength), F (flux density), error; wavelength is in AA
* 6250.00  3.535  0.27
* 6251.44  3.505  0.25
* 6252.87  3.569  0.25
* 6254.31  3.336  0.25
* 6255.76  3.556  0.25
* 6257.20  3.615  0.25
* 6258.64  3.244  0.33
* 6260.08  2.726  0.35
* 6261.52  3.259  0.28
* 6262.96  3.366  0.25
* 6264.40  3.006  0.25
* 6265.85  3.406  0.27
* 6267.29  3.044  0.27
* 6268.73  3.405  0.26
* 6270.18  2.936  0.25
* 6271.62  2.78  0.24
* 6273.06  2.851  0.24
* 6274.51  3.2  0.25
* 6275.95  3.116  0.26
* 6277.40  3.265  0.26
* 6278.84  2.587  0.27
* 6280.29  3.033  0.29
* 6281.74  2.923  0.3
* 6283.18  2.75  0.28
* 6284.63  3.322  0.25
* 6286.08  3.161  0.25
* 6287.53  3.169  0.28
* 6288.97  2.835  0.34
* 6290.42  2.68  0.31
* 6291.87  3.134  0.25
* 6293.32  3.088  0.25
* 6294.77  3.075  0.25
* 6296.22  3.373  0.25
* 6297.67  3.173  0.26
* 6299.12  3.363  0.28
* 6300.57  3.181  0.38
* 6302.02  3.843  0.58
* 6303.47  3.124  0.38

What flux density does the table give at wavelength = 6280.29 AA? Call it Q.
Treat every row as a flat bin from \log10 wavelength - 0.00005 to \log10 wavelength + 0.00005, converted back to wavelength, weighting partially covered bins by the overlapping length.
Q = 3.033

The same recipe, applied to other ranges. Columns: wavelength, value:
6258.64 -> 3.244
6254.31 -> 3.336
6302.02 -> 3.843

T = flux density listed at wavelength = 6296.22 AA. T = 3.373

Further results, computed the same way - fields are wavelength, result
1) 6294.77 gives 3.075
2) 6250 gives 3.535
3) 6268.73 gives 3.405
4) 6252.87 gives 3.569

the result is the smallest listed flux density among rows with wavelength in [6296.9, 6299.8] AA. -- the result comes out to 3.173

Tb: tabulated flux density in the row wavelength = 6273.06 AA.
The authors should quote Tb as 2.851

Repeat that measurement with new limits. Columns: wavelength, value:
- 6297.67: 3.173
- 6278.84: 2.587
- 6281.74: 2.923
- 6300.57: 3.181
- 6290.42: 2.68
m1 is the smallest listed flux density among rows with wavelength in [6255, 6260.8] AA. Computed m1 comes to 2.726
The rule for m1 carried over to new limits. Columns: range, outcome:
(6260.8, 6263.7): 3.259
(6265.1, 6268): 3.044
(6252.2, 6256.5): 3.336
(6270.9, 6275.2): 2.78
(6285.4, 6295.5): 2.68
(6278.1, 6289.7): 2.587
